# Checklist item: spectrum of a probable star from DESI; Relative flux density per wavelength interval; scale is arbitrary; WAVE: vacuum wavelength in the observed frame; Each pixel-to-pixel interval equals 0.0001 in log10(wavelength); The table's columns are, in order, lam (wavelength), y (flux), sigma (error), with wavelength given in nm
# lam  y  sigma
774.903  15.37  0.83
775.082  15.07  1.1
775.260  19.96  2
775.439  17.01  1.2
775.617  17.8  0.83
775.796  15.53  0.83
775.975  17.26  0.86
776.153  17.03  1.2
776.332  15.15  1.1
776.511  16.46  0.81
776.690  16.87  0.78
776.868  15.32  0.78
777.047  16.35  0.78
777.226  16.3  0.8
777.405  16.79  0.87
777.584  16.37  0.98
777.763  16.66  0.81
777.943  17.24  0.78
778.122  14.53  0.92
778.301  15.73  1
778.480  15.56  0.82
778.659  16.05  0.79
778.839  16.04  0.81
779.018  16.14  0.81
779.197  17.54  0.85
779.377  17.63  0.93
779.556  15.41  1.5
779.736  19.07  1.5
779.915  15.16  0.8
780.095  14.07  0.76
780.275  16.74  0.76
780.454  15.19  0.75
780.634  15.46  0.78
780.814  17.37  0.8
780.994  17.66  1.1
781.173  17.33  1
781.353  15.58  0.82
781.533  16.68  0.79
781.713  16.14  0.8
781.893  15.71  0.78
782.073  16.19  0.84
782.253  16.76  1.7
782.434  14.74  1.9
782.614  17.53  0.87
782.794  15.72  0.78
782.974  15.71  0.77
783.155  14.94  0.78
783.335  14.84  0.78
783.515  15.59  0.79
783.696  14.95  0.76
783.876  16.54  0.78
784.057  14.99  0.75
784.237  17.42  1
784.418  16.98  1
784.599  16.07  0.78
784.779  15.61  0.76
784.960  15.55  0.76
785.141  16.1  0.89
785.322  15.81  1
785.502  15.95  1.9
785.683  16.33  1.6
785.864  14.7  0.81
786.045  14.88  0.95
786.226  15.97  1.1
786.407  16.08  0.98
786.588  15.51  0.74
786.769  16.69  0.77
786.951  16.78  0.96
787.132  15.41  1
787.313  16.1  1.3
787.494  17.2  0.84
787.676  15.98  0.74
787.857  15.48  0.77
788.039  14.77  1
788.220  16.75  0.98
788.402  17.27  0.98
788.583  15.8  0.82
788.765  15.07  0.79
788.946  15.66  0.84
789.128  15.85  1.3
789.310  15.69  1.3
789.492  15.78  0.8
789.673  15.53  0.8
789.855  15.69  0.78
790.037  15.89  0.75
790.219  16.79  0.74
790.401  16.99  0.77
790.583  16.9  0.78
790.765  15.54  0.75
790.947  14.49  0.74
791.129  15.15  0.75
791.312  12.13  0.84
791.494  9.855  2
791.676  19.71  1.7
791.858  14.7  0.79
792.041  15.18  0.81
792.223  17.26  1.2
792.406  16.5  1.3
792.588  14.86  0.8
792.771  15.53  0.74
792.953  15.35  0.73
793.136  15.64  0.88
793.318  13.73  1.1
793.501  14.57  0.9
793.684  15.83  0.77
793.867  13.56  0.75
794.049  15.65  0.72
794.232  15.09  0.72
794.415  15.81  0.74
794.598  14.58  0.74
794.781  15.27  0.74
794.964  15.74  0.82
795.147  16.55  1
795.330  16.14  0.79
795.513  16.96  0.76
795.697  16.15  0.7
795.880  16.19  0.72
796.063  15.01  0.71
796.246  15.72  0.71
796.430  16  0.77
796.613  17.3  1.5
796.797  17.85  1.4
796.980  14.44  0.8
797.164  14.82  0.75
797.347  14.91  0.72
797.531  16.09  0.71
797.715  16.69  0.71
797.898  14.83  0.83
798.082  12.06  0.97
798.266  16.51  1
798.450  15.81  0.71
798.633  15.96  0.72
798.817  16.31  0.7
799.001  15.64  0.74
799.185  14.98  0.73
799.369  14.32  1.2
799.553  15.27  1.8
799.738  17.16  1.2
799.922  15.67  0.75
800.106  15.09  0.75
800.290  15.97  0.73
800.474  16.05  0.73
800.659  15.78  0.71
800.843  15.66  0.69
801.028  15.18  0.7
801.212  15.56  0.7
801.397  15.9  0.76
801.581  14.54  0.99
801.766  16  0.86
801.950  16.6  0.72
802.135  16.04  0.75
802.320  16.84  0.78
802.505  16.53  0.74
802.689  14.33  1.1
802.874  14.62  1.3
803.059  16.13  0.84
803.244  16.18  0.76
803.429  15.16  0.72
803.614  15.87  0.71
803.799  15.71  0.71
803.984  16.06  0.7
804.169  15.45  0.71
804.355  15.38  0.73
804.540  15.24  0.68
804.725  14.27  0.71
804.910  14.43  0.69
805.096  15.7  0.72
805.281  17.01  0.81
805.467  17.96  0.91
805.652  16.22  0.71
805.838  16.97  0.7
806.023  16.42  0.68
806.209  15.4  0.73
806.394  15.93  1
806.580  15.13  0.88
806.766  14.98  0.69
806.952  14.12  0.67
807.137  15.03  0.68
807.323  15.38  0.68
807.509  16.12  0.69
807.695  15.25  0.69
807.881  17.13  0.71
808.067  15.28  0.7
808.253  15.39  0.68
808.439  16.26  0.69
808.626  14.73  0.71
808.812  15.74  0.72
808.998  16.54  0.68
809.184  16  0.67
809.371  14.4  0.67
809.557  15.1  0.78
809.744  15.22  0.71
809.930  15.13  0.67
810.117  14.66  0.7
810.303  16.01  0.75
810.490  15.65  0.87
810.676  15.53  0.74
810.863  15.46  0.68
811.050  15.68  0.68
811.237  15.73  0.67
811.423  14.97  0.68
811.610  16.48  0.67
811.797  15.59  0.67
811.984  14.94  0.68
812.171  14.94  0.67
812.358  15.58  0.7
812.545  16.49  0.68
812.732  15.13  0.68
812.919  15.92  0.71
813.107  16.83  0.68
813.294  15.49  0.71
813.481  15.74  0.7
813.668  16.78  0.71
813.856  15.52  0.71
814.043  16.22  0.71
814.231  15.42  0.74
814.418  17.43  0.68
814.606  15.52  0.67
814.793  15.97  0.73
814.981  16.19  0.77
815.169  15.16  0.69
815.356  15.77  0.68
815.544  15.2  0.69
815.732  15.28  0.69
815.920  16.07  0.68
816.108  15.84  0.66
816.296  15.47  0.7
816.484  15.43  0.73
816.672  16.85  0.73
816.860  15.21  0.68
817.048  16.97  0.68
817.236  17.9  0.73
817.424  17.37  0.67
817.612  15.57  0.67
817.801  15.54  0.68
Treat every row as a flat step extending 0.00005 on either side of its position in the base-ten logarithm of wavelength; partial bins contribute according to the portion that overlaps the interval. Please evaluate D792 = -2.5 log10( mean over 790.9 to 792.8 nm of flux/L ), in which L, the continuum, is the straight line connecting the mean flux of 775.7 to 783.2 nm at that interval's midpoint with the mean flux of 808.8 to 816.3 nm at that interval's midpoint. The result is 0.07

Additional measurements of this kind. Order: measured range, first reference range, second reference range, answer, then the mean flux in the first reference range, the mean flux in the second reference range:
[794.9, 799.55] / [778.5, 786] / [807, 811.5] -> 0.004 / 16.1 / 15.5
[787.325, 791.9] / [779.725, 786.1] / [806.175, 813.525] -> 0.015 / 16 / 15.5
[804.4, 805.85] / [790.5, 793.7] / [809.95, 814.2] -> -0.028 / 15.1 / 15.7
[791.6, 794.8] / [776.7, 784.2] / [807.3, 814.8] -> 0.032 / 16.1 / 15.7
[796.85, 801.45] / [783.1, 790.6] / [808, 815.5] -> 0.022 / 15.9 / 15.7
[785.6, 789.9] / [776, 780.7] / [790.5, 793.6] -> -0.029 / 16.2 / 15.1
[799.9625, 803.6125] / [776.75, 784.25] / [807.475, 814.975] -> 0.009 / 16.1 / 15.7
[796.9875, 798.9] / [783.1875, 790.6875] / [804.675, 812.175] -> 0.029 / 15.9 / 15.6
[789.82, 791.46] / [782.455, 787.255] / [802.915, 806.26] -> 0.039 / 15.9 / 15.8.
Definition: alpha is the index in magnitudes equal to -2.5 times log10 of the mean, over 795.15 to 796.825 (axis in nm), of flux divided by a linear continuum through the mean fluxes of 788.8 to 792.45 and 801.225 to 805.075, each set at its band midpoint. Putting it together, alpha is -0.05 mag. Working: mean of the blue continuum 15.5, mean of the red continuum 15.6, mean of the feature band 16.3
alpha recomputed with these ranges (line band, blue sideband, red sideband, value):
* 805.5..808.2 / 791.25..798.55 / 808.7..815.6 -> -0.01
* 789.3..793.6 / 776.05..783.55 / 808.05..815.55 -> 0.04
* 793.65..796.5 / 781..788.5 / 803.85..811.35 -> 0.01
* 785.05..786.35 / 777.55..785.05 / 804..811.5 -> 0.02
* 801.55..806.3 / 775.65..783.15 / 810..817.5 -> 0.01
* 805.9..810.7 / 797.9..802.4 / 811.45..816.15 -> 0.02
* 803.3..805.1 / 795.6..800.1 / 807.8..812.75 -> 0.02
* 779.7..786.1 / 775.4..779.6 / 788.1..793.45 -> 0.00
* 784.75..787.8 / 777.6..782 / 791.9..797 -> 0.01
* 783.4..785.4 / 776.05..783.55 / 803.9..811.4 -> 0.01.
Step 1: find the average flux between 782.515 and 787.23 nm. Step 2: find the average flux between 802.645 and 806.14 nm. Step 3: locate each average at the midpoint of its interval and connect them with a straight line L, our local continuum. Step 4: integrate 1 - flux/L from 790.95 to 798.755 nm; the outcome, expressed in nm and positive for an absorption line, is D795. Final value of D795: 0.20 nm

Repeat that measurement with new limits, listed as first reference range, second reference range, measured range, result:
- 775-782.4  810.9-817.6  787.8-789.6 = 0.05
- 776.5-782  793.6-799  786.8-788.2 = 0.00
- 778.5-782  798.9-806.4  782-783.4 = 0.04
